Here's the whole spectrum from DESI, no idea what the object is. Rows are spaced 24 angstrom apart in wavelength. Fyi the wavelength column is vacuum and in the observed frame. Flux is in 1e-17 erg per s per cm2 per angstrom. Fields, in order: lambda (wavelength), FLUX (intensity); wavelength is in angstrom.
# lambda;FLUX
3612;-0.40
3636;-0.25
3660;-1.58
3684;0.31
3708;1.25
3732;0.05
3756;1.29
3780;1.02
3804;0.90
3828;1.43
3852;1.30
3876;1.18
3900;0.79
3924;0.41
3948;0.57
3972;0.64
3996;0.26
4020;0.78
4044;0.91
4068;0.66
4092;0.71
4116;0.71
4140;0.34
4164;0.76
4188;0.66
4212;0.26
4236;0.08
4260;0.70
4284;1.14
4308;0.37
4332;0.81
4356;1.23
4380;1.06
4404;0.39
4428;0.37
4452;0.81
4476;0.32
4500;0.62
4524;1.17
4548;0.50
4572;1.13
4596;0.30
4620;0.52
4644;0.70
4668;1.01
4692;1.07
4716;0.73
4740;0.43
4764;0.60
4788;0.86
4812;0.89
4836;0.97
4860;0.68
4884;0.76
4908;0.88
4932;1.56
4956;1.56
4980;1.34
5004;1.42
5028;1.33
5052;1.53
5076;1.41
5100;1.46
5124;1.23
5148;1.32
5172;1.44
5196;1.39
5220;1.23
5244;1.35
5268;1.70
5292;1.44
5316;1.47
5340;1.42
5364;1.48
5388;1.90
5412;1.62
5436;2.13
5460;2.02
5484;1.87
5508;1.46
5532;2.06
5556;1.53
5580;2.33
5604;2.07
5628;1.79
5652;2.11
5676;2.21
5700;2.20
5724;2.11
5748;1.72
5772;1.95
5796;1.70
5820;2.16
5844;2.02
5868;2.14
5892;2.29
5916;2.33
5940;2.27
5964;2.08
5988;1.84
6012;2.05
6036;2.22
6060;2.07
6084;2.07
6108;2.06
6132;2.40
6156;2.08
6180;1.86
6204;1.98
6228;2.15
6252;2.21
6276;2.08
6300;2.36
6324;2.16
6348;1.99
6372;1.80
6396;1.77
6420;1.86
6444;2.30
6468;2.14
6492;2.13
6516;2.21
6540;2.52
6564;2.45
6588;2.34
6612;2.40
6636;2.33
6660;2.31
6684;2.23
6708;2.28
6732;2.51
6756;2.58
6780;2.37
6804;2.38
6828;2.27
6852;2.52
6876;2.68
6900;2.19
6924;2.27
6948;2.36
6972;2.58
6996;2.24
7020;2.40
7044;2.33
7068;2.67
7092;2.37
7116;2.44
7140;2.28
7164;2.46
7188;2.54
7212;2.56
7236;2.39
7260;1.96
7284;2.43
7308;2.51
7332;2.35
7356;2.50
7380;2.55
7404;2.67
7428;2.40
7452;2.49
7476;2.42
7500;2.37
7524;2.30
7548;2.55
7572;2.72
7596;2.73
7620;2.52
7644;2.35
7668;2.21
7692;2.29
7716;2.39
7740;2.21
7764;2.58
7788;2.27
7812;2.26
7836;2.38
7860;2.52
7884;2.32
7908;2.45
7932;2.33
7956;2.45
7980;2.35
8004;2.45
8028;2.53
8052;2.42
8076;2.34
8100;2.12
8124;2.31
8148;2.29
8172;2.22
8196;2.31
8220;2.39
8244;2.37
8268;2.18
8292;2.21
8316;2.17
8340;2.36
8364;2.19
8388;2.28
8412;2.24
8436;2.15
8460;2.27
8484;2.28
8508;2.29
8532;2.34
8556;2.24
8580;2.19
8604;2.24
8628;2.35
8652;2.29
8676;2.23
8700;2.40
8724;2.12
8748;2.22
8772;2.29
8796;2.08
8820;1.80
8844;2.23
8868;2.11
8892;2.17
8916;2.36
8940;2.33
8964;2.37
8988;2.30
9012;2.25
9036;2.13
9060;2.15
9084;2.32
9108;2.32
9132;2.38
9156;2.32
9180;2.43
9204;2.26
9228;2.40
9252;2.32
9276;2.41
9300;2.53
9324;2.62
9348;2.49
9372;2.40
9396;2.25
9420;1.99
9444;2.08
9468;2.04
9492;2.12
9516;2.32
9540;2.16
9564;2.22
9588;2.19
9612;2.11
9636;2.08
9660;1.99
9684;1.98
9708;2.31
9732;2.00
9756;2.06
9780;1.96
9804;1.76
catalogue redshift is 0.233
